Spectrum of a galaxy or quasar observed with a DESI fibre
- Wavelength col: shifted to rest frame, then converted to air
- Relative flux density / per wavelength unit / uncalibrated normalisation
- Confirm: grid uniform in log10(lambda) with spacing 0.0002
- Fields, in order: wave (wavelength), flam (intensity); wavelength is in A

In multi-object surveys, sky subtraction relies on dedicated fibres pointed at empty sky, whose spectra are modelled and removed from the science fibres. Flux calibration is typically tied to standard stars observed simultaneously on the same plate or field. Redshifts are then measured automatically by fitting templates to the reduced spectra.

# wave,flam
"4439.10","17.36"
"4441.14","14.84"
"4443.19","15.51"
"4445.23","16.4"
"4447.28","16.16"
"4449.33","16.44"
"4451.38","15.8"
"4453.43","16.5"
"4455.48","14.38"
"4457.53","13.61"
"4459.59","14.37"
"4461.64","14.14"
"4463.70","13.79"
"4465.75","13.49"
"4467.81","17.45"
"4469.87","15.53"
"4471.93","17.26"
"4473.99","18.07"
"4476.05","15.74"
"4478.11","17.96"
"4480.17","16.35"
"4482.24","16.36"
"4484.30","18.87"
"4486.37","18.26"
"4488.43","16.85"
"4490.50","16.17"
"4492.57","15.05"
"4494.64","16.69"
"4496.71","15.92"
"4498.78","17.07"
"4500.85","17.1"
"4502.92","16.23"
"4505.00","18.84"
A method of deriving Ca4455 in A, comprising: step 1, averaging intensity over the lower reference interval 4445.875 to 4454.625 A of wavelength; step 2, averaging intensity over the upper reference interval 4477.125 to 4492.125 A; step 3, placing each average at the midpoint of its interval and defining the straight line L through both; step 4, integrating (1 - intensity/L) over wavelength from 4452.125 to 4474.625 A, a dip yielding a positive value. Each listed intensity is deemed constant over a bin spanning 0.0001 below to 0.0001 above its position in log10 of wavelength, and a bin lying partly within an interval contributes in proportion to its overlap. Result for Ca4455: 1.7 A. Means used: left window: 16.2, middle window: 15.3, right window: 17.2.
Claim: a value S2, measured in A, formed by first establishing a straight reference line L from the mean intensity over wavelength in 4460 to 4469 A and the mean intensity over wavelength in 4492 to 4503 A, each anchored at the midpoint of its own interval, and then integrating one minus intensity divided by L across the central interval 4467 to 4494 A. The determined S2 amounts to -2.41 A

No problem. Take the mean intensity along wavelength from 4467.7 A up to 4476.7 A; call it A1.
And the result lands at 16.8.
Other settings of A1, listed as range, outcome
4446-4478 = 15.6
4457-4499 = 16.2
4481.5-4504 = 16.8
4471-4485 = 17.2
